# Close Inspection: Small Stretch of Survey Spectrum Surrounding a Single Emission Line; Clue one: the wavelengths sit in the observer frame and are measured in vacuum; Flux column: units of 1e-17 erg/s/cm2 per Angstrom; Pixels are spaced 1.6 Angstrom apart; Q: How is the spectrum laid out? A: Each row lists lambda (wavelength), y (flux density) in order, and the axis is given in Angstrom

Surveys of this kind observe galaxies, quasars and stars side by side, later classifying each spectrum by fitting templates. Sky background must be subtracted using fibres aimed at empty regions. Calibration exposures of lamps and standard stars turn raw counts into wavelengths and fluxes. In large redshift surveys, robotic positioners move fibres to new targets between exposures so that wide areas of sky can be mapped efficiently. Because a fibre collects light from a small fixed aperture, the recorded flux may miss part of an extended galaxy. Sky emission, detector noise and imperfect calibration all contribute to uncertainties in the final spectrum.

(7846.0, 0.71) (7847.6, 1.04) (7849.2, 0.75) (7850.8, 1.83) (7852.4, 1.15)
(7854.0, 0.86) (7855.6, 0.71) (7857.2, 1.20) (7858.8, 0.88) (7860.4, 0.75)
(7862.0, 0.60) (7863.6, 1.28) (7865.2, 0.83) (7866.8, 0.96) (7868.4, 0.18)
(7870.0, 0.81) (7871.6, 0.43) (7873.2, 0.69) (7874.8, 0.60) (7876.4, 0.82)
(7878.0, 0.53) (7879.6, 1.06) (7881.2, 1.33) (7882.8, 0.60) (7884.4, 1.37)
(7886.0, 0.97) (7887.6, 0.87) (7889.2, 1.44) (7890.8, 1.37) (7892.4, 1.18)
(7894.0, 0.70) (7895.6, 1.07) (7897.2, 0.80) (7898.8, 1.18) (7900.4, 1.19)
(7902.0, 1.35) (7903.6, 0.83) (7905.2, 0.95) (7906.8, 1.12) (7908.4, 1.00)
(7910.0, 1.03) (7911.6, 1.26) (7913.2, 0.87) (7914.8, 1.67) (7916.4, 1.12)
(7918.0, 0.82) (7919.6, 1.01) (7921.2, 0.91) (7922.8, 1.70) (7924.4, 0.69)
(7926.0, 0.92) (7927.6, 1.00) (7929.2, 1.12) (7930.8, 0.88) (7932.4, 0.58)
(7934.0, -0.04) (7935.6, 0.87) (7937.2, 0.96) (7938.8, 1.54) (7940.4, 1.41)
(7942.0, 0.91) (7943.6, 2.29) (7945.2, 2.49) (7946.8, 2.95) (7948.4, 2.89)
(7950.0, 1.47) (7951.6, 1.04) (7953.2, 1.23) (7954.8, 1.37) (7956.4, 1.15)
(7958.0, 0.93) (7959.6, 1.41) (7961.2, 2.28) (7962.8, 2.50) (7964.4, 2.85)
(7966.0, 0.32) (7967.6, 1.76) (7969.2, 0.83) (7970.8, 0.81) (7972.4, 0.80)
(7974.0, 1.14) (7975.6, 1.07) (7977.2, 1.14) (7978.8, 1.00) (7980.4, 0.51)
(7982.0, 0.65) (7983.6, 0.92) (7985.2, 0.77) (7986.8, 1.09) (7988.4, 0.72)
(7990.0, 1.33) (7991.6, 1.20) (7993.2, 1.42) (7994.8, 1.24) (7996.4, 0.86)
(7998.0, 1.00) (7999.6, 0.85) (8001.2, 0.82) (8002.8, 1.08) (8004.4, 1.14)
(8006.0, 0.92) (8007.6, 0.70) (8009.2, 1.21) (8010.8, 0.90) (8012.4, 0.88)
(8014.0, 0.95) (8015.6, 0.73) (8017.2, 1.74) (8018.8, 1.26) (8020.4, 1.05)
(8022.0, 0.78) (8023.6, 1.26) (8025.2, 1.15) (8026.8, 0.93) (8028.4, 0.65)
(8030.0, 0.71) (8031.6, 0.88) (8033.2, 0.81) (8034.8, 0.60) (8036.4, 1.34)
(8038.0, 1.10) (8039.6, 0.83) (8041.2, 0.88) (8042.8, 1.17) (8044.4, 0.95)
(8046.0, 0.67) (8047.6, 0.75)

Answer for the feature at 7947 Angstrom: [S II] 6716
